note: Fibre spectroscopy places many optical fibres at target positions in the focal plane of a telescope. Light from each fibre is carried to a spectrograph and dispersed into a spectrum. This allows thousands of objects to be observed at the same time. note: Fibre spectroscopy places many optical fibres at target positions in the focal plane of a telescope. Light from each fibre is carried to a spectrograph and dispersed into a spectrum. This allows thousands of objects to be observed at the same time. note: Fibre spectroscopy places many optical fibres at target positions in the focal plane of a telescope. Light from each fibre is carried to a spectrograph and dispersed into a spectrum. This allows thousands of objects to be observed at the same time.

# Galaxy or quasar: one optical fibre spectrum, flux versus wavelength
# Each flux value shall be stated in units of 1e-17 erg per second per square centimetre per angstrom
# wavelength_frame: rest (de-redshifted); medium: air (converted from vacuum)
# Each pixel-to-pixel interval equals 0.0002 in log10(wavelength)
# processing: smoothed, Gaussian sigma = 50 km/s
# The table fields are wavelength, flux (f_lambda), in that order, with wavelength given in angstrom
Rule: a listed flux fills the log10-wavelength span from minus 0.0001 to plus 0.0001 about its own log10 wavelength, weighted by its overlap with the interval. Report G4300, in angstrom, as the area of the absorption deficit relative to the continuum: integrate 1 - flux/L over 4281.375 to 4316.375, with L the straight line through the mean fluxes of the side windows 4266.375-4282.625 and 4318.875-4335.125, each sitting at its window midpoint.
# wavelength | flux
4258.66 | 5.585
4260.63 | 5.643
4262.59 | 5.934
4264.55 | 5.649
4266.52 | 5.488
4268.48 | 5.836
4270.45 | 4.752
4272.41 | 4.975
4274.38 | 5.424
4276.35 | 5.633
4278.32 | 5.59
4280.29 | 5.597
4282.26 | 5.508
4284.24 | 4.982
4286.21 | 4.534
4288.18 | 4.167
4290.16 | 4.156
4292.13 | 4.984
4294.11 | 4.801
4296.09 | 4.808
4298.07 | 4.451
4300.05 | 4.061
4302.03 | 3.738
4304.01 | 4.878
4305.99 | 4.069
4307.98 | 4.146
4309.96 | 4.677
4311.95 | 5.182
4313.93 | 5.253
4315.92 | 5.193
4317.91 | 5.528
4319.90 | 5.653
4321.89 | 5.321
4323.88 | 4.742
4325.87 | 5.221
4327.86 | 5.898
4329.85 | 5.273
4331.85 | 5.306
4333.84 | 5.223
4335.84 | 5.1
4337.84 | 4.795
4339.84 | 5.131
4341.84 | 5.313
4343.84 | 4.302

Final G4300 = 4.8 angstrom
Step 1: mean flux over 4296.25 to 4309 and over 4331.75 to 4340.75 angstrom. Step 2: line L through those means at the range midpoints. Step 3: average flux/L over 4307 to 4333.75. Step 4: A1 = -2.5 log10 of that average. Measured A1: -0.107 mag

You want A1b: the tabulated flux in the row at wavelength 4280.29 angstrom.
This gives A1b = 5.597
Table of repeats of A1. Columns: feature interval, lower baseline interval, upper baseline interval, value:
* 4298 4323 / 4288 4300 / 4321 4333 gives 0.03 mag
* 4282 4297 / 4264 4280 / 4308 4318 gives 0.12 mag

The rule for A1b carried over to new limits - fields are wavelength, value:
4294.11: 4.801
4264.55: 5.649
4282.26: 5.508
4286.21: 4.534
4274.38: 5.424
